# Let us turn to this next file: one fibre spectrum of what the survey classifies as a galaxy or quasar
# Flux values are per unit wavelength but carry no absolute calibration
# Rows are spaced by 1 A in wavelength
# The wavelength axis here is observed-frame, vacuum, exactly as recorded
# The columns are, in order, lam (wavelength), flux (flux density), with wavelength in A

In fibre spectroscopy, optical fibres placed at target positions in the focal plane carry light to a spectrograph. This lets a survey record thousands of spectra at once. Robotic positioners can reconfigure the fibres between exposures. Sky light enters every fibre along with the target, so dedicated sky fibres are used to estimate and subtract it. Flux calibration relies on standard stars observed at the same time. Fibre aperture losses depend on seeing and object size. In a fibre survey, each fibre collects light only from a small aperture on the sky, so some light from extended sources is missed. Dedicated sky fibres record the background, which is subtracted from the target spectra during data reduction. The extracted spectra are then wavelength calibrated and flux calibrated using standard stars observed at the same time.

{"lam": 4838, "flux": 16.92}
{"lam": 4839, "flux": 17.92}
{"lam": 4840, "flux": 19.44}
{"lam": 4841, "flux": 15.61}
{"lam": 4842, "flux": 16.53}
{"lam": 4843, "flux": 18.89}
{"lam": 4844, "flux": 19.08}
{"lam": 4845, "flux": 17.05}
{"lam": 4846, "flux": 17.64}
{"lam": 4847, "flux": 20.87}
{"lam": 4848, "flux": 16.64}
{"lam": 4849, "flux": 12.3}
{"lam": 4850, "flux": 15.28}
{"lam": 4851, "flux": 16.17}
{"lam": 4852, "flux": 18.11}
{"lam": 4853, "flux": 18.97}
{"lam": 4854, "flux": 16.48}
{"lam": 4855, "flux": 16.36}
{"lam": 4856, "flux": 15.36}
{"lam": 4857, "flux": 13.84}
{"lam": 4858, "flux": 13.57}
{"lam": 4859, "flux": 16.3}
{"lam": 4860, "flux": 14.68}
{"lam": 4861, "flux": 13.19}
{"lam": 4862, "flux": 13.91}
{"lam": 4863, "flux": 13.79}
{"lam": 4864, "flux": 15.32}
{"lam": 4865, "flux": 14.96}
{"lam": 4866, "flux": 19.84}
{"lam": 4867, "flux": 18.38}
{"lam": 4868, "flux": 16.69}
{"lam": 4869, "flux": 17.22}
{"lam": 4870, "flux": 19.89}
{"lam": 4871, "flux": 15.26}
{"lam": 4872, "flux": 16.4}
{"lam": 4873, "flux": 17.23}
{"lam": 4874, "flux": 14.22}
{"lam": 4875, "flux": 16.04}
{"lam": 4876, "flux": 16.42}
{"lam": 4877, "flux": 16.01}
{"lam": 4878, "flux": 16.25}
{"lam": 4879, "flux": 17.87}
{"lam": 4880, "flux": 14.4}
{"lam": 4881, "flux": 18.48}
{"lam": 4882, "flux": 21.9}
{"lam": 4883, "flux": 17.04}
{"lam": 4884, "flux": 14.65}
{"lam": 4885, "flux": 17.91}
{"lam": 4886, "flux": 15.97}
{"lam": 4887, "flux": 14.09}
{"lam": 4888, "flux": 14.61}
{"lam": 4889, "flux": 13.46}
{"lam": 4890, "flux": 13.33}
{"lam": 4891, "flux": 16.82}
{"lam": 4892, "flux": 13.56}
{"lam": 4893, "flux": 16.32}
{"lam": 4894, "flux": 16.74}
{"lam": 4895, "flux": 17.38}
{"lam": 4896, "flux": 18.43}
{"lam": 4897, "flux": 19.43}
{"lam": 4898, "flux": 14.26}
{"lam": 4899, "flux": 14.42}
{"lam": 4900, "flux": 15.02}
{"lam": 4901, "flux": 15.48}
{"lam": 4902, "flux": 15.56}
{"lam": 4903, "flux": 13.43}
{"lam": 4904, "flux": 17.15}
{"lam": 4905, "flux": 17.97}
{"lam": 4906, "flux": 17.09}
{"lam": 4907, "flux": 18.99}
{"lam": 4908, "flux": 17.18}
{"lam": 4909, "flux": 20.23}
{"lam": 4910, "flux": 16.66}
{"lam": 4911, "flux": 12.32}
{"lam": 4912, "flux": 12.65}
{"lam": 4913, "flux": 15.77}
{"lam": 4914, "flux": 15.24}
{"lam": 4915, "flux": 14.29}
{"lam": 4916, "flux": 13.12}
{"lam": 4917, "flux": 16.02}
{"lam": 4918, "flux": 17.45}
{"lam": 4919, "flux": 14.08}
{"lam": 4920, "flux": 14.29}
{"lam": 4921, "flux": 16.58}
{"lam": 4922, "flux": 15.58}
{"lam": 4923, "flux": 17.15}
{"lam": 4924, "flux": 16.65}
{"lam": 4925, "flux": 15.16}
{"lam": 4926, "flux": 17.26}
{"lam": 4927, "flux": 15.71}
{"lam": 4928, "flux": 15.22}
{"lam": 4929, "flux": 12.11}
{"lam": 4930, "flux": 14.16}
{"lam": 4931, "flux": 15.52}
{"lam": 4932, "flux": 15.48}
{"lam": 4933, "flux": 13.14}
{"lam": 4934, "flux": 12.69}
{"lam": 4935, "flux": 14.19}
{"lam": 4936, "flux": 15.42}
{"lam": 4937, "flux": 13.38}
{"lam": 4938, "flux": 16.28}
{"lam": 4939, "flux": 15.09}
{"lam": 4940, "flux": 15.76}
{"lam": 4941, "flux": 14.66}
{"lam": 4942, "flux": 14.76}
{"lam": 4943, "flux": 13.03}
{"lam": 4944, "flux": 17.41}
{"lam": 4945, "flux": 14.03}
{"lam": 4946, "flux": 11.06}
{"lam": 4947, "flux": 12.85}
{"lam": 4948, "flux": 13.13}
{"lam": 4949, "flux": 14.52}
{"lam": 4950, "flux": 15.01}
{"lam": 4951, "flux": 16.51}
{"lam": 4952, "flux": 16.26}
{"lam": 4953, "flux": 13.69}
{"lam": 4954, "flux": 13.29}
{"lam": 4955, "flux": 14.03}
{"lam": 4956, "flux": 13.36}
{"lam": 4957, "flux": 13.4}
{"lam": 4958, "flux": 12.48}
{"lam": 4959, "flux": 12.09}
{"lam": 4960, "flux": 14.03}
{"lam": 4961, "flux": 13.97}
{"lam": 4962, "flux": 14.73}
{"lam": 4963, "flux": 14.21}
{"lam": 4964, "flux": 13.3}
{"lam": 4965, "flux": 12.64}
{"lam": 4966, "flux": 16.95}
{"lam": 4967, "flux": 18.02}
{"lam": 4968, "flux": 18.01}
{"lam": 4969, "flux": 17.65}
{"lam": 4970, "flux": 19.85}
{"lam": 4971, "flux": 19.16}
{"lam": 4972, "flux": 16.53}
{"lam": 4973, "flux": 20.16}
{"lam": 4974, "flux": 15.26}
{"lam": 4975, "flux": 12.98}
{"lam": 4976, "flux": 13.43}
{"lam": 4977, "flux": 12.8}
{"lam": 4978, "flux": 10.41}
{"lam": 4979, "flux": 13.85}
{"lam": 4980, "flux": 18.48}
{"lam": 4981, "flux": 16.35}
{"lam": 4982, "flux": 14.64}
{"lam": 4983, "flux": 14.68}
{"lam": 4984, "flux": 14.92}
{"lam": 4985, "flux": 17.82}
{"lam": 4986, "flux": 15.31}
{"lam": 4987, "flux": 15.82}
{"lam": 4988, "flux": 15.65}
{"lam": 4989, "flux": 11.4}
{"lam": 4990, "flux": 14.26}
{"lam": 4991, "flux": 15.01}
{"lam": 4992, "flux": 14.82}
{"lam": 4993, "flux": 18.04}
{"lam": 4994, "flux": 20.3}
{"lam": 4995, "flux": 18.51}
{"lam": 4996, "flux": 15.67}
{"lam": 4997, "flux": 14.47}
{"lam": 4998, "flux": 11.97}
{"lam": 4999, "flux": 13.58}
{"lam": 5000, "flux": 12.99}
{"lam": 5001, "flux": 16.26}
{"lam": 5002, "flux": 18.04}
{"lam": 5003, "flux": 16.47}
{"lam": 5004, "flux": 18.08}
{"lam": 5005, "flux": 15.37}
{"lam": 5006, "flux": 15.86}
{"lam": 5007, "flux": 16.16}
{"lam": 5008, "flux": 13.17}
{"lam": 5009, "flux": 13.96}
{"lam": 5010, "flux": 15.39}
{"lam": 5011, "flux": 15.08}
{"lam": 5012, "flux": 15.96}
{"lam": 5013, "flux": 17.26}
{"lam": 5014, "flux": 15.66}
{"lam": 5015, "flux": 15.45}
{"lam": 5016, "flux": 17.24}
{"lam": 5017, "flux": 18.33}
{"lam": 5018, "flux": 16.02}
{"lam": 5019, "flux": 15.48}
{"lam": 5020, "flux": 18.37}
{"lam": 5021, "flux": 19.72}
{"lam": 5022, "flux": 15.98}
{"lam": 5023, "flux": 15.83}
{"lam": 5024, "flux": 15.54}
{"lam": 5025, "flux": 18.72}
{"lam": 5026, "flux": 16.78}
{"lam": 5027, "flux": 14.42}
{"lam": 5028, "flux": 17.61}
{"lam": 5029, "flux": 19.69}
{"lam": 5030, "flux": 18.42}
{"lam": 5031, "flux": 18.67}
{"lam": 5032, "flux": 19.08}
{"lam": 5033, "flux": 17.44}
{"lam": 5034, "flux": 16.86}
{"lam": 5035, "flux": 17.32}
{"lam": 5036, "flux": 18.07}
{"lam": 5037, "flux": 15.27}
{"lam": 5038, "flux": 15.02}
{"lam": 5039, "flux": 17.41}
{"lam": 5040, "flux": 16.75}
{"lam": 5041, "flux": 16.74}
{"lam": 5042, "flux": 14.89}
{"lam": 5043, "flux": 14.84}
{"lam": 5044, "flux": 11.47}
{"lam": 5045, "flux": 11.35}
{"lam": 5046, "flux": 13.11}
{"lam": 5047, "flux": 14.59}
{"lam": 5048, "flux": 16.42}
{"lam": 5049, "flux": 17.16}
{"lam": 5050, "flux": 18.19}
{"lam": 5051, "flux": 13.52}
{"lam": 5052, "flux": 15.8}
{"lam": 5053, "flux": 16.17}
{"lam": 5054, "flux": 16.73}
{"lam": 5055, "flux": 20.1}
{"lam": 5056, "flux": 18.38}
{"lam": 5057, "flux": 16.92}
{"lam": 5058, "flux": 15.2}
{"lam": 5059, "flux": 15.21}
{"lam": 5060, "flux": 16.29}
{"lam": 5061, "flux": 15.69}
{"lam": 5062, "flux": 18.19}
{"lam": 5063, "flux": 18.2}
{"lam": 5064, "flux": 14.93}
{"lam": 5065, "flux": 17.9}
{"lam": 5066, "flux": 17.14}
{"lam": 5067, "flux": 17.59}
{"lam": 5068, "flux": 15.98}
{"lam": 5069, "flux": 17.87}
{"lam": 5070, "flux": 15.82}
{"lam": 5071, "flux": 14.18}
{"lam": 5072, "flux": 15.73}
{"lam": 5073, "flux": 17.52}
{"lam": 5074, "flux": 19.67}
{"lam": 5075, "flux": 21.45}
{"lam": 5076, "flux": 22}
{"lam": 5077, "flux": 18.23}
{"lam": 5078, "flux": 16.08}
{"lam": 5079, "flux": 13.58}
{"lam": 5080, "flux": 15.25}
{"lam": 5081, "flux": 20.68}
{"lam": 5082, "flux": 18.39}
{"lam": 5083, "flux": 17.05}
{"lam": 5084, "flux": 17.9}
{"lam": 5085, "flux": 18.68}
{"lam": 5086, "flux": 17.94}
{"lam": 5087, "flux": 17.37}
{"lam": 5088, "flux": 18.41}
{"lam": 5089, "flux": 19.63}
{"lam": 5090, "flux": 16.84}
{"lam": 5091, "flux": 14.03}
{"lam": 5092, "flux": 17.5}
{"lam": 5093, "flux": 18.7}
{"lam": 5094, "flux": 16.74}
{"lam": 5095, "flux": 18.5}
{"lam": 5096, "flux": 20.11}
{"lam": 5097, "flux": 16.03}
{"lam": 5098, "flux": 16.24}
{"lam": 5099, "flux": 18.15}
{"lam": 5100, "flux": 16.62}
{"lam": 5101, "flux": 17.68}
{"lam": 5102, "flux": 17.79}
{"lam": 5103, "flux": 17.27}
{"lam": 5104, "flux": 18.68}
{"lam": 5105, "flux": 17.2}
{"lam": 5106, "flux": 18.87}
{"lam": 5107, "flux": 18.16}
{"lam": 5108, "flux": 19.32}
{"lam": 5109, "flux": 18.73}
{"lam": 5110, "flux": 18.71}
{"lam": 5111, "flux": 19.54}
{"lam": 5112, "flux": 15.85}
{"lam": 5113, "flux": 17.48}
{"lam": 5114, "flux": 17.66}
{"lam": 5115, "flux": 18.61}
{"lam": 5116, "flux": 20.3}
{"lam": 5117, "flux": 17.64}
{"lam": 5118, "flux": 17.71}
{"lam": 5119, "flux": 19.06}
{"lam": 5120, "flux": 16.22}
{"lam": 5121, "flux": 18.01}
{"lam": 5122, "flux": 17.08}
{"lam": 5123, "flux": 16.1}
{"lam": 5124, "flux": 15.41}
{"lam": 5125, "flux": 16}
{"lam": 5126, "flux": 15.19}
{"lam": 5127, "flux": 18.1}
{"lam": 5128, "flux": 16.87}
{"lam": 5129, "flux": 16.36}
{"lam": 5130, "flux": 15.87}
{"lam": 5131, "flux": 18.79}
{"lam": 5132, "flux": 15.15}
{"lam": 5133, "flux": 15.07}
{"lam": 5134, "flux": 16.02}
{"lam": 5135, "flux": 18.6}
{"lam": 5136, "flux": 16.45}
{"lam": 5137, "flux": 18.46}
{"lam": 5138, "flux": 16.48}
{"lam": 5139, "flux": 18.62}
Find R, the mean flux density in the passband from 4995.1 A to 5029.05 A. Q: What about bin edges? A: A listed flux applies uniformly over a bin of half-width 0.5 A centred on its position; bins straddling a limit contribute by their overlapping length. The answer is 16.1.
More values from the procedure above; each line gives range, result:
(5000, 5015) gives 15.8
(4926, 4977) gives 14.8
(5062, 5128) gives 17.6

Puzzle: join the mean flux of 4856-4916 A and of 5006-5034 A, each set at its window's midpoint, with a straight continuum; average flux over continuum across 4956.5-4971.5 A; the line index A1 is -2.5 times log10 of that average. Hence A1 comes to 0.07 mag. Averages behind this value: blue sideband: 16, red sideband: 16.7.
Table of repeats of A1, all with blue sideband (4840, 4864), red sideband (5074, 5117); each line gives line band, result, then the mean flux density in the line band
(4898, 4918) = 0.058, 15.7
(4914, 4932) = 0.093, 15.3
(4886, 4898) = 0.047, 15.8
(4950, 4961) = 0.209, 14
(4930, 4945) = 0.143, 14.7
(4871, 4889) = 0.003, 16.3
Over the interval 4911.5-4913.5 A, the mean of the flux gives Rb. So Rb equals 14.2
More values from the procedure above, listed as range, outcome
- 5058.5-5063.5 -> 16.7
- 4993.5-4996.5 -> 18.2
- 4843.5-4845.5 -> 18.1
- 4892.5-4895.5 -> 16.8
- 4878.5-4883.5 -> 17.9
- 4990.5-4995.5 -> 17.3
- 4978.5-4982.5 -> 15.8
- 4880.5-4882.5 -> 20.2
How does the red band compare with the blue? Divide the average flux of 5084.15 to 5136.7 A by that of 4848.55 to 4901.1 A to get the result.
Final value 1.09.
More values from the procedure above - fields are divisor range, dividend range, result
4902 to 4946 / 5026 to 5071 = 1.07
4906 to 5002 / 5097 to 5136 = 1.15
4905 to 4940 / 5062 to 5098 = 1.14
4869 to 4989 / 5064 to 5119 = 1.15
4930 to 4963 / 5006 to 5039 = 1.17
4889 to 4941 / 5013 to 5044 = 1.08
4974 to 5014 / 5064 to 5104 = 1.15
